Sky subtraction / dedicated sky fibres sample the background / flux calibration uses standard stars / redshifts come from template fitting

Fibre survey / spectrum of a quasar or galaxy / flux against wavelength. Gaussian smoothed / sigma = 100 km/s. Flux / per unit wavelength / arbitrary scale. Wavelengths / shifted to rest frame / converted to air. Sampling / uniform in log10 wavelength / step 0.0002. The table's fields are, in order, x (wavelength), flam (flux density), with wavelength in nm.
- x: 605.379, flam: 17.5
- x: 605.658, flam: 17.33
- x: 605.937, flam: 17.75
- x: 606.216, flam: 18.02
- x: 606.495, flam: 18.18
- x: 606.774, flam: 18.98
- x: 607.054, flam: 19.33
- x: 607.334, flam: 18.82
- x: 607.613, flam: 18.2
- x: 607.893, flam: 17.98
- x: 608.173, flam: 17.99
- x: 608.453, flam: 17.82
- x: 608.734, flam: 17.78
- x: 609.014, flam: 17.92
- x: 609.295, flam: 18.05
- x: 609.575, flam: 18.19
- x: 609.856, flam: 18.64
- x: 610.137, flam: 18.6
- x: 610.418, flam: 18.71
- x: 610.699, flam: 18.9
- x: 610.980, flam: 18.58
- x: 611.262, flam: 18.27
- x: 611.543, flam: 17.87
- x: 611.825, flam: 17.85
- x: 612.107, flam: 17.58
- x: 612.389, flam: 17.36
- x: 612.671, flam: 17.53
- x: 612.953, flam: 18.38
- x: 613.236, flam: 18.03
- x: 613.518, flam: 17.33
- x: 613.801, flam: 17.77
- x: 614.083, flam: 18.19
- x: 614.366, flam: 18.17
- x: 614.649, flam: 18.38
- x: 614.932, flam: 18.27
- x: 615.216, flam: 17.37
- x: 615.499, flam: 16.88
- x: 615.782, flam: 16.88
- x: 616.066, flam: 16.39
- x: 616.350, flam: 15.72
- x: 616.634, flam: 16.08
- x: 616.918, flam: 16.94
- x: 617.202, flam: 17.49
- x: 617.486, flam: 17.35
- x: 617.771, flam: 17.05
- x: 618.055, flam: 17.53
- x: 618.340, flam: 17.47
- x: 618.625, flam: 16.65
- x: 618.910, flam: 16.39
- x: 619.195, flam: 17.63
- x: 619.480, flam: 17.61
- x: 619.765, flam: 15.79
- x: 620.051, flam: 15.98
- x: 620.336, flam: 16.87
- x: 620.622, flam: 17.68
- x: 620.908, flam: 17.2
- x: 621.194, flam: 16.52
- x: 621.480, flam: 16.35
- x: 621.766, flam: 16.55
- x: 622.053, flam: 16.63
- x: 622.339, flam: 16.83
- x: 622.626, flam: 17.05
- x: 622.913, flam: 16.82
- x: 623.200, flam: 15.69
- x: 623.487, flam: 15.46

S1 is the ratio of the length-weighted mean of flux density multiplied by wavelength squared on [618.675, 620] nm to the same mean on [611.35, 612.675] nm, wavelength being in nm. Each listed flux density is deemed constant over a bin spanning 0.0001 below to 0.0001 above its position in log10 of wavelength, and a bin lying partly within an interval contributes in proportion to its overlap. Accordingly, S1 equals 0.97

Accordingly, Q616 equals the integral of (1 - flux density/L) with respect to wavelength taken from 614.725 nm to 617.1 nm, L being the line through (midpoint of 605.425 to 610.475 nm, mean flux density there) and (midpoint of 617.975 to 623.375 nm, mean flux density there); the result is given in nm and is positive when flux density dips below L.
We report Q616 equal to 0.06 nm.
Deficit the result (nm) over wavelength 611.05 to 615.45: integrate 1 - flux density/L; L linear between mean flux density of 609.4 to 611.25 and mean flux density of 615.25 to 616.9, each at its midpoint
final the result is -0.09 nm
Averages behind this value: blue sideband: 18.6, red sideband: 16.5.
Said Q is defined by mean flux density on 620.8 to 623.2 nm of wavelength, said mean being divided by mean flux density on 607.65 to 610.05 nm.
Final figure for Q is 0.9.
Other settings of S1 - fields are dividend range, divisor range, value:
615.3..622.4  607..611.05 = 0.95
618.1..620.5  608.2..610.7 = 0.95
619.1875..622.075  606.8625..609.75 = 0.96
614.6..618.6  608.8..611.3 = 0.95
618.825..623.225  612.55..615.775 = 0.96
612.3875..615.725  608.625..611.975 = 0.99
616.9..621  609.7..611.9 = 0.95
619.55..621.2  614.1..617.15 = 0.99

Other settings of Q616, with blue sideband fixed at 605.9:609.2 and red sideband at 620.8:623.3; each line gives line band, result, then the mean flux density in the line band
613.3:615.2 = -0.052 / 18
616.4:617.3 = 0.027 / 16.7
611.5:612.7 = 0.007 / 17.6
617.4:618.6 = -0.014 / 17.3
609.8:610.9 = -0.048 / 18.7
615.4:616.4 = 0.046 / 16.5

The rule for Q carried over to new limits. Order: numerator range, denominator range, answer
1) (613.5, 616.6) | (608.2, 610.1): 0.96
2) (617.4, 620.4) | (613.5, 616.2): 0.96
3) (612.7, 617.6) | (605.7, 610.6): 0.95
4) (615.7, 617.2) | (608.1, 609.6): 0.92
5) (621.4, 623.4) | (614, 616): 0.94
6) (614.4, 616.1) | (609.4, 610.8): 0.94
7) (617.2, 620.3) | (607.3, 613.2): 0.94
